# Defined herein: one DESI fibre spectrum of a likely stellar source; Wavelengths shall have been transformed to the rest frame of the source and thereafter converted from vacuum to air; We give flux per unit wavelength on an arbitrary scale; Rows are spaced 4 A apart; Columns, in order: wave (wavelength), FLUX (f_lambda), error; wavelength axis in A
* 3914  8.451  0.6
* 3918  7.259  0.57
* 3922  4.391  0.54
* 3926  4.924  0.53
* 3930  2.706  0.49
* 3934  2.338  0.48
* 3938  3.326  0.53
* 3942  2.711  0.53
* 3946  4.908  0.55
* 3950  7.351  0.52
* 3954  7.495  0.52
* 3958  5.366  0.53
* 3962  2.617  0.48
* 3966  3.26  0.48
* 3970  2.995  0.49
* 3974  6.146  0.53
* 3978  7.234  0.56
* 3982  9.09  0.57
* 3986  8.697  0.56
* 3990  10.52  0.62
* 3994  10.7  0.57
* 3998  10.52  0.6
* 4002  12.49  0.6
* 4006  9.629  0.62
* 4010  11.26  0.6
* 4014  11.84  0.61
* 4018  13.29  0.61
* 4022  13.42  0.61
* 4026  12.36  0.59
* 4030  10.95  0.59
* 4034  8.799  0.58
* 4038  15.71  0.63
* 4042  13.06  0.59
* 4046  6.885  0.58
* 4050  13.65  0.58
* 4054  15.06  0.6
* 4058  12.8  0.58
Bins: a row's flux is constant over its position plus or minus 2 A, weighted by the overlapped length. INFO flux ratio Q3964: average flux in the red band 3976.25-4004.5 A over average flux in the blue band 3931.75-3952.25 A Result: 2.39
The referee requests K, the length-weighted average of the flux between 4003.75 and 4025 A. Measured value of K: 11.9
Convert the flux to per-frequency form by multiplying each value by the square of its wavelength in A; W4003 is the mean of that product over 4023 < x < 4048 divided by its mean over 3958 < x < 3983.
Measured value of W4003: 2.3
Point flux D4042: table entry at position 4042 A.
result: 13.06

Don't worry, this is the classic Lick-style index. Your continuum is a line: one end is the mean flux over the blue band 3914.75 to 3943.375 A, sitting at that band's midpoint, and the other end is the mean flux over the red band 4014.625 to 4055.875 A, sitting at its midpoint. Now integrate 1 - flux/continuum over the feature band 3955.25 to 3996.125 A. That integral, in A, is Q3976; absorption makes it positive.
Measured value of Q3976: 6.6 A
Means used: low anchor 4.17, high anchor 12.3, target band 6.69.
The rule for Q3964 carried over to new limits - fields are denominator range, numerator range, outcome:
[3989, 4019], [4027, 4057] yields 1.07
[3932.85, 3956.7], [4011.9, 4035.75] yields 2.46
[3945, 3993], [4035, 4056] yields 1.97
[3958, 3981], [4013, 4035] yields 2.52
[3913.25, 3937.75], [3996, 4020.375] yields 2.45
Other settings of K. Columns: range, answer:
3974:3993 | 8.69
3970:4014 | 9.43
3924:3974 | 4.25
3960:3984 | 5.22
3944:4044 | 9.19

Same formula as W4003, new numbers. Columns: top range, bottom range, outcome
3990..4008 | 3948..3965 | 1.98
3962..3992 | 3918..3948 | 1.74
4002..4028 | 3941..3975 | 2.59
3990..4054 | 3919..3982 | 2.58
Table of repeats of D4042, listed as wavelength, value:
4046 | 6.885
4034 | 8.799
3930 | 2.706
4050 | 13.65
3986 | 8.697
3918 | 7.259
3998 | 10.52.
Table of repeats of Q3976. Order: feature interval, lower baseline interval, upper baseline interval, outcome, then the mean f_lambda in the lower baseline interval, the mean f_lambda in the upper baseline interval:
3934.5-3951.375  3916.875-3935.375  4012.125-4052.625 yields 4.0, 4.25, 12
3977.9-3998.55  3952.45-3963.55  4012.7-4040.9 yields -3.1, 5.17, 12.4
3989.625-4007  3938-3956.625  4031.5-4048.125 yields -4.8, 5.36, 11.1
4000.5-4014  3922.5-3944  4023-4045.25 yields -2.2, 3.28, 11.9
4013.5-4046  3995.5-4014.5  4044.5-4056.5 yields -1.4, 11.1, 12.1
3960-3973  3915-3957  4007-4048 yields 7.2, 4.84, 11.7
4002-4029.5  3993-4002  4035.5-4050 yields -1.3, 11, 12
